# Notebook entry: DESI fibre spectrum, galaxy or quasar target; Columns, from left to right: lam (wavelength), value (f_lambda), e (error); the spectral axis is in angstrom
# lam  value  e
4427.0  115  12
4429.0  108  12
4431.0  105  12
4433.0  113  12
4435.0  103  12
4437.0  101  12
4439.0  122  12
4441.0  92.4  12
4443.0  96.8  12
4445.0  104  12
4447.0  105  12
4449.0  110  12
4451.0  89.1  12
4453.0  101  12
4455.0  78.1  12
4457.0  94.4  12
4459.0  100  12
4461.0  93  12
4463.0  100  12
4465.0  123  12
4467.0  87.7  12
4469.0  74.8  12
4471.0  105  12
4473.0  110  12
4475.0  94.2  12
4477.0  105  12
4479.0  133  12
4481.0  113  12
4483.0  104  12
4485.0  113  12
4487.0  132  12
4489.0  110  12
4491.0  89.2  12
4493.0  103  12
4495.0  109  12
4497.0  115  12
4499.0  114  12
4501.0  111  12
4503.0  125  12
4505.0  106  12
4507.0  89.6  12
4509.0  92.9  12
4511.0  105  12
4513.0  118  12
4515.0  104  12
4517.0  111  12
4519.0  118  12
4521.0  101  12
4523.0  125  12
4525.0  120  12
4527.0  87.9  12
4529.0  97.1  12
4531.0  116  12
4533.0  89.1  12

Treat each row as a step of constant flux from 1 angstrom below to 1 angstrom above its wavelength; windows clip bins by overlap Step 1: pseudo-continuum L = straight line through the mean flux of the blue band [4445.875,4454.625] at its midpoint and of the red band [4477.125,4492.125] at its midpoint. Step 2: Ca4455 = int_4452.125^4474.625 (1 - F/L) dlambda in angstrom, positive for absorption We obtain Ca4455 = 1.7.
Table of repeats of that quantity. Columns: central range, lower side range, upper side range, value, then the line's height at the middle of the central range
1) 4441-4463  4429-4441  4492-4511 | 2.10 angstrom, 107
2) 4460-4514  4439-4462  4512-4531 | -1.40 angstrom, 104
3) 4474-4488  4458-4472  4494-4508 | -1.39 angstrom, 103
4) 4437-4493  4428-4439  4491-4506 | 3.06 angstrom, 109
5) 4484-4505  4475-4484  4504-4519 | -0.68 angstrom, 108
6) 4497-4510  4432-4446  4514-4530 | 0.02 angstrom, 107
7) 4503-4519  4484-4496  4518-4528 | 0.58 angstrom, 110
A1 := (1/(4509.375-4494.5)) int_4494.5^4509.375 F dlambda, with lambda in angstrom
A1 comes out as 108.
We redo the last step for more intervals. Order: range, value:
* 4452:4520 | 105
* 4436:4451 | 103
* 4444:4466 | 99.8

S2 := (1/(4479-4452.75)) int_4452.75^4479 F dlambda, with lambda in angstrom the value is 98.7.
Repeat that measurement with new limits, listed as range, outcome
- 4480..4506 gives 111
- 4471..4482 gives 110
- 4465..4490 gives 107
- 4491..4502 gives 108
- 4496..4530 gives 108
